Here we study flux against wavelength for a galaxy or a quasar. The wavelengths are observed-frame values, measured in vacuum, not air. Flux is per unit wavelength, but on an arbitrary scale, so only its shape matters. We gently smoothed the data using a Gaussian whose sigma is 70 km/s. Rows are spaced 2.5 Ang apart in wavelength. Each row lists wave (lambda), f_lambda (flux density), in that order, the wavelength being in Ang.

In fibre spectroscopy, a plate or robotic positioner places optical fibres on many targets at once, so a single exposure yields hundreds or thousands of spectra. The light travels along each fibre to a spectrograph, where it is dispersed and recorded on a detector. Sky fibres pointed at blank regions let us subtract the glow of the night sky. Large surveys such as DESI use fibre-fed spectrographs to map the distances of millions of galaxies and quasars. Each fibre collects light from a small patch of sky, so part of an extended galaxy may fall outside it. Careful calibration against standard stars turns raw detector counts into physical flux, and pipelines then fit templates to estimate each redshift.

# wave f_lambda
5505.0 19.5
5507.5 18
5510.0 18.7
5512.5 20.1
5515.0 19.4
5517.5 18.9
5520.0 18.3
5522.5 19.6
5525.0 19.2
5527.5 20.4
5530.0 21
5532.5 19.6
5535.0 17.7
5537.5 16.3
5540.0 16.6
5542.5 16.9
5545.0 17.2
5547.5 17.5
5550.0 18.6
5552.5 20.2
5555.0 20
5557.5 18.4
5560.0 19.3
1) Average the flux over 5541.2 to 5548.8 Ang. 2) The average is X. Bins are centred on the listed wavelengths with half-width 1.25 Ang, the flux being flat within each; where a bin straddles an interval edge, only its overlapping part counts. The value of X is 17.2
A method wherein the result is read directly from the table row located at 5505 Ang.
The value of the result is 19.5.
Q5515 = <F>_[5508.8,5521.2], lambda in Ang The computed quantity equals 19.1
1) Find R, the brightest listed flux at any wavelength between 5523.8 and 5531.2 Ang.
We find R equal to 21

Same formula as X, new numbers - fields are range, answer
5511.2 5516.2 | 19.7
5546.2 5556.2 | 19.1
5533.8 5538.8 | 17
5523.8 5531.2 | 20.2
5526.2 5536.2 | 19.7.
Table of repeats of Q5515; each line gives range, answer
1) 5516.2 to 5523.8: 18.9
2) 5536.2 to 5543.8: 16.6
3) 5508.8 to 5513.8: 19.4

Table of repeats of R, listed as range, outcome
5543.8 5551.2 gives 18.6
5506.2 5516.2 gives 20.1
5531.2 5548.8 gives 19.6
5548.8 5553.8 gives 20.2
